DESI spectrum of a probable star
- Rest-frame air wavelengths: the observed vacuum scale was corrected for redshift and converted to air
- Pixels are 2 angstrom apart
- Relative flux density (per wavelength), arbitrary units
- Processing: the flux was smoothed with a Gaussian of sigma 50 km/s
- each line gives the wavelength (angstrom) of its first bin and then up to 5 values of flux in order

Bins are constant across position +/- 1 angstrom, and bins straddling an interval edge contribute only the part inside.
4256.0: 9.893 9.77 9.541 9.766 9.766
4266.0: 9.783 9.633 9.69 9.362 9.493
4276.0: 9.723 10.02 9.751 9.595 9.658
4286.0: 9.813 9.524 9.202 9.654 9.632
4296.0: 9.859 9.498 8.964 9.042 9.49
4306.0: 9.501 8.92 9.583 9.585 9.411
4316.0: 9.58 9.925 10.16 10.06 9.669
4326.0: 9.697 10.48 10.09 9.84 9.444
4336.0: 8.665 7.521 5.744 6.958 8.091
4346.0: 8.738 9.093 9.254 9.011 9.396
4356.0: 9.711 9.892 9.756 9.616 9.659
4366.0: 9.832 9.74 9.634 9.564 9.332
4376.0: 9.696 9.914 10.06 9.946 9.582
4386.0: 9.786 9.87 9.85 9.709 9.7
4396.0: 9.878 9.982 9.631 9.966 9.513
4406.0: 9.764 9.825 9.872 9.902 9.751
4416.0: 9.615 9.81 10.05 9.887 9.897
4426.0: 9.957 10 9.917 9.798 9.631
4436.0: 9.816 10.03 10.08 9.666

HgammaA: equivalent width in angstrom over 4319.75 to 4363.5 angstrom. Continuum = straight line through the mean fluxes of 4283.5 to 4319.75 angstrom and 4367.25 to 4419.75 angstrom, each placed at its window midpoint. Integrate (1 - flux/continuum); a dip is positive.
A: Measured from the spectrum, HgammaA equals 2.3 angstrom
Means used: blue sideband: 9.5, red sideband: 9.77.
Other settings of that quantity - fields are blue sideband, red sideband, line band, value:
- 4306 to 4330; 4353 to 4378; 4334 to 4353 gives 3.0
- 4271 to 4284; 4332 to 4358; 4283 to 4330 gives -2.2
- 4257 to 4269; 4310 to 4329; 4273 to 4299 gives 0.3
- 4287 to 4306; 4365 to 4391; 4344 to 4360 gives 0.7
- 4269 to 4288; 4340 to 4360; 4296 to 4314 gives 0.0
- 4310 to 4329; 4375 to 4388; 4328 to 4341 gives 1.5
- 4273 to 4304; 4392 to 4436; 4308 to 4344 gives 1.8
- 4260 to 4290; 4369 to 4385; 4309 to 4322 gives -0.1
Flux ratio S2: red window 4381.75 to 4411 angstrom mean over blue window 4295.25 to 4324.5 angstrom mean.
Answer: 1.0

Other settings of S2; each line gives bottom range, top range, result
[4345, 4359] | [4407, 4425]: 1.06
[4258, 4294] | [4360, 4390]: 1.01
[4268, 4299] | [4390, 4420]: 1.02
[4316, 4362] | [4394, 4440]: 1.07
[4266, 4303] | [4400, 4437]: 1.03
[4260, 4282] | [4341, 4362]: 0.93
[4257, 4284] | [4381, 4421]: 1.01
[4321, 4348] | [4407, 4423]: 1.11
